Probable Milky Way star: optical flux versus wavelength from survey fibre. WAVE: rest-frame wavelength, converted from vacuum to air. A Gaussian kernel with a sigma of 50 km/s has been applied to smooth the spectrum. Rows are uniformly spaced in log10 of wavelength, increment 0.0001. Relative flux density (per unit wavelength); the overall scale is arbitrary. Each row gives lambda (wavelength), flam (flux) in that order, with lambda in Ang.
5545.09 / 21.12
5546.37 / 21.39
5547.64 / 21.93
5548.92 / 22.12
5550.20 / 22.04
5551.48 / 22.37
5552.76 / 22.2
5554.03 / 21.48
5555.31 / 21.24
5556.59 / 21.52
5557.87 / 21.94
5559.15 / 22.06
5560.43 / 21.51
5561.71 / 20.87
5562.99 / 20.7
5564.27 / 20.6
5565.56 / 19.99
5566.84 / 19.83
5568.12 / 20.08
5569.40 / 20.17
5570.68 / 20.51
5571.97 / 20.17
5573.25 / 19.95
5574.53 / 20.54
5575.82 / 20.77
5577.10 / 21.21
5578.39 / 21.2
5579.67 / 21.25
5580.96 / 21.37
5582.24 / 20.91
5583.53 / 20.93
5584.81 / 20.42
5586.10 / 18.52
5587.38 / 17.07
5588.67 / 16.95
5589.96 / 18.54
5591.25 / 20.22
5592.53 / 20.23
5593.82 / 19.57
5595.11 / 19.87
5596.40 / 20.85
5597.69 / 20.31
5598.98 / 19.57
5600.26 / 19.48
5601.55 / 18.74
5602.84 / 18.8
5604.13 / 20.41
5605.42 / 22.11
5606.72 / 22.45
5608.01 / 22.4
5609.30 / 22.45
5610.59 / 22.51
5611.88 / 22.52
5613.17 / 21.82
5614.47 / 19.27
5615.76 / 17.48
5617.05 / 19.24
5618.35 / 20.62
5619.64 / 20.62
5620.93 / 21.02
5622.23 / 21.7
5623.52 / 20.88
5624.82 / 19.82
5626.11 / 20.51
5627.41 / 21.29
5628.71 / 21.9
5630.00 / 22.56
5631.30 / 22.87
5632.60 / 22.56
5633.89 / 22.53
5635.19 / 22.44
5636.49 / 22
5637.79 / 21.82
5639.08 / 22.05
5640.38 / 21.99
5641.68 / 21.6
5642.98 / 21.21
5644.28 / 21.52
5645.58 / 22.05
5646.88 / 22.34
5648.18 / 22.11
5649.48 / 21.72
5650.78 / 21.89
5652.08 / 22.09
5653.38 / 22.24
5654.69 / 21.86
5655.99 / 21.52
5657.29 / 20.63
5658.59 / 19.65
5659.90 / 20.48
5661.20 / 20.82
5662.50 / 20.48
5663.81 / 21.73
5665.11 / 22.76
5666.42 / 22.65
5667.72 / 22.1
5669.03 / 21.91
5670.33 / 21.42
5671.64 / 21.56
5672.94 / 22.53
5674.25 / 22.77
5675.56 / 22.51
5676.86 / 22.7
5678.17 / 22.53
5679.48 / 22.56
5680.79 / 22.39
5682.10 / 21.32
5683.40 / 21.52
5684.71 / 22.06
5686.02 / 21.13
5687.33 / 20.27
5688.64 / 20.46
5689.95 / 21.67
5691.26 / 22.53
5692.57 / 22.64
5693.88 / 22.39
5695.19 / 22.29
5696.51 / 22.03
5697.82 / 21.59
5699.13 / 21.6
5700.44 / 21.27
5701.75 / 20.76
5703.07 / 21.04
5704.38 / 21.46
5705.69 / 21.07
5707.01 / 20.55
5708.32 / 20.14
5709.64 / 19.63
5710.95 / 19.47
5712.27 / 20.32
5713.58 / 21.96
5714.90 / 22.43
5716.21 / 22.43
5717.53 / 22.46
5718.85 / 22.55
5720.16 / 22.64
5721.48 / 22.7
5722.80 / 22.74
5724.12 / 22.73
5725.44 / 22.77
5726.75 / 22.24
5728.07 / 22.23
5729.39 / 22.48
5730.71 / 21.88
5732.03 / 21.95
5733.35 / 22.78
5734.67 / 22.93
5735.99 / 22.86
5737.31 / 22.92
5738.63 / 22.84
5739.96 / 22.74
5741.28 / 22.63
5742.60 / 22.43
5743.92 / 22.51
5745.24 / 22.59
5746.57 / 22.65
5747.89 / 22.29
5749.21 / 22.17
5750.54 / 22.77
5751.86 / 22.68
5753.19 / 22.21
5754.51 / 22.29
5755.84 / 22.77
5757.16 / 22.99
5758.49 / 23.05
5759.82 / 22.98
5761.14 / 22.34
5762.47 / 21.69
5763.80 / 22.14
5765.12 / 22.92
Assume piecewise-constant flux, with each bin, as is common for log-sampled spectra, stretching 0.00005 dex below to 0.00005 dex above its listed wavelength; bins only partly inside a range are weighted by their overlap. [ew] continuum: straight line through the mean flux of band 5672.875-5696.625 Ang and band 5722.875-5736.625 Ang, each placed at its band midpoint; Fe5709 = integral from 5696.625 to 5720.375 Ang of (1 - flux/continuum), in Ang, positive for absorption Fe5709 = 1.0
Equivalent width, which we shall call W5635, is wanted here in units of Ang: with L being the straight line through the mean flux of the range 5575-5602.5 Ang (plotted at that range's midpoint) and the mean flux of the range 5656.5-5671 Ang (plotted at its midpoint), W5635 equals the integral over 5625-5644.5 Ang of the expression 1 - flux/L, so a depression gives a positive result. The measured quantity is -1.0 Ang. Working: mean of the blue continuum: 19.9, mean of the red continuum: 21.3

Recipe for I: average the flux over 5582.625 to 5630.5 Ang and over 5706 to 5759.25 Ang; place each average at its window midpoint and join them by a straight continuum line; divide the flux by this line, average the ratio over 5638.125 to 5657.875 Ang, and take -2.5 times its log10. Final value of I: -0.04 mag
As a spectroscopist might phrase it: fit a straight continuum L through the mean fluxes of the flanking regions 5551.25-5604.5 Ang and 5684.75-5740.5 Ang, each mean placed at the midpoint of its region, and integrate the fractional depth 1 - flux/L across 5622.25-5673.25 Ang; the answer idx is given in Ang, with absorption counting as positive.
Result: -1.4 Ang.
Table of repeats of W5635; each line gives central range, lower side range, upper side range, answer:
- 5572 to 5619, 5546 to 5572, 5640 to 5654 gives 2.61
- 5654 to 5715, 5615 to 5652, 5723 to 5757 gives 1.29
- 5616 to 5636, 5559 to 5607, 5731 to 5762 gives -0.45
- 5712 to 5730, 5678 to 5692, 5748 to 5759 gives -0.19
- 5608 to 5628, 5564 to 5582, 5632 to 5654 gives 0.61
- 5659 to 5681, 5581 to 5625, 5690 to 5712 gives -1.06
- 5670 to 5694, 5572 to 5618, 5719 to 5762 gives -0.32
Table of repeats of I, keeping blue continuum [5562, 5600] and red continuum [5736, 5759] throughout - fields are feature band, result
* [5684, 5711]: 0.03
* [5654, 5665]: 0.01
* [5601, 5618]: -0.01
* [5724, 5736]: -0.01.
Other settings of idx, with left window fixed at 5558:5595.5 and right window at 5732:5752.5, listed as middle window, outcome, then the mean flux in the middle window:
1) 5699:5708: 0.4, 21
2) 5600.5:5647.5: -0.9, 21.3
